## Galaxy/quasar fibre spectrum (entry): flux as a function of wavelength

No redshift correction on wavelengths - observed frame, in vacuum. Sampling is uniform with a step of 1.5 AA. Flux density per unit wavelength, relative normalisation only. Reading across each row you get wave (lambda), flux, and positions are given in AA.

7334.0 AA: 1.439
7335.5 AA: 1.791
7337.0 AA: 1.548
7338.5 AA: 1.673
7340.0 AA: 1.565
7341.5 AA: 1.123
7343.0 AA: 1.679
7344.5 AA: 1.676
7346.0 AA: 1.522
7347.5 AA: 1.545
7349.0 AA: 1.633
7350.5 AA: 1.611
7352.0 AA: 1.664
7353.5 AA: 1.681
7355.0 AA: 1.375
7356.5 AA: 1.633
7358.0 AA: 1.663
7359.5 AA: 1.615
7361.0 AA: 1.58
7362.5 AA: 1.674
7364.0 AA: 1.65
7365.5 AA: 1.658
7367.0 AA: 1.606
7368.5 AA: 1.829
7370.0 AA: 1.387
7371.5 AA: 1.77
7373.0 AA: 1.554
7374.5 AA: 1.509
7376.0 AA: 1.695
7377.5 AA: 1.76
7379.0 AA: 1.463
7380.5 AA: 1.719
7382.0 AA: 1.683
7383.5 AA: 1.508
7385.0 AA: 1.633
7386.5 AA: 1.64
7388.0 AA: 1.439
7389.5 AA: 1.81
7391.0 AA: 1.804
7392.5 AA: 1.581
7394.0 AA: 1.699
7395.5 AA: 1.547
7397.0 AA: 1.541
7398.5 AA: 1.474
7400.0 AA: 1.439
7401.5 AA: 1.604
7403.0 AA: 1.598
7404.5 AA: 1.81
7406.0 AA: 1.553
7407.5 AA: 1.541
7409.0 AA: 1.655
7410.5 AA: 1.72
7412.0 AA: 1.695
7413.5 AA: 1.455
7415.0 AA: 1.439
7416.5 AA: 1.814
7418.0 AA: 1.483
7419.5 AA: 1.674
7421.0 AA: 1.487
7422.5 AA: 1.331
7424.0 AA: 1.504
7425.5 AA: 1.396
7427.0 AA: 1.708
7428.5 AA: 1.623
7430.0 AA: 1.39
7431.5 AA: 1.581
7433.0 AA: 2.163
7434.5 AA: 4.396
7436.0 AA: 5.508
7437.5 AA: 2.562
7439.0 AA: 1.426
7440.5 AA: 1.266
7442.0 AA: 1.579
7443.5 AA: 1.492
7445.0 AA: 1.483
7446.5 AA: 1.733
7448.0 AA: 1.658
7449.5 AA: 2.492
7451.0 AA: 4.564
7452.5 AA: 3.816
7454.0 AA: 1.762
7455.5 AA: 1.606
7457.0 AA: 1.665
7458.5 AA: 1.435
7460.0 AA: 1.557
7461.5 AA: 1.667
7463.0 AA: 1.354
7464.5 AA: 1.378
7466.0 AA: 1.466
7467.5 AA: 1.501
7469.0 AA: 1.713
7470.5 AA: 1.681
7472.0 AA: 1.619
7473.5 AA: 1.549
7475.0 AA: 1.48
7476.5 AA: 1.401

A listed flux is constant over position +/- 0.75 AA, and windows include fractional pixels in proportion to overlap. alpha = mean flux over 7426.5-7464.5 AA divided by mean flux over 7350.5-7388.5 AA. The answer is 1.3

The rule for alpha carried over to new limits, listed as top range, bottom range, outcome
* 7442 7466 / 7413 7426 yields 1.29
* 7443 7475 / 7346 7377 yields 1.15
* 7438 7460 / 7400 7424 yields 1.26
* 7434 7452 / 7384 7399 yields 1.55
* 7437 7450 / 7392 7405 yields 1.08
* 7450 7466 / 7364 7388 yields 1.27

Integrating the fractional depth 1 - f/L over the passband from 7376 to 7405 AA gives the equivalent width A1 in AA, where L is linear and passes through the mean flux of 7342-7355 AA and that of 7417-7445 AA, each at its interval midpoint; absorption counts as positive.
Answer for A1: 2.7 AA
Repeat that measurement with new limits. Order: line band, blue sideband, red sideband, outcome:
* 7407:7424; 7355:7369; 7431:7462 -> 3.9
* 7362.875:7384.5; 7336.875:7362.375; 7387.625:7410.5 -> -0.5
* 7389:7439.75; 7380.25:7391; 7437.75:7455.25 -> 1.4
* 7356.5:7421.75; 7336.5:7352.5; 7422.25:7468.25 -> 5.3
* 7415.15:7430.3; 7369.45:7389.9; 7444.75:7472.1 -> 2.0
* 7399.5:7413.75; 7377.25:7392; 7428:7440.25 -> 3.0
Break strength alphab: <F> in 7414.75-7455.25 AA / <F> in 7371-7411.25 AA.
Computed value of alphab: 1.29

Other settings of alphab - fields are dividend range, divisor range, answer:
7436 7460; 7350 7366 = 1.32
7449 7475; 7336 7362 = 1.21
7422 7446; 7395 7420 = 1.28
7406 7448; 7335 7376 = 1.15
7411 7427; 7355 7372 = 0.95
